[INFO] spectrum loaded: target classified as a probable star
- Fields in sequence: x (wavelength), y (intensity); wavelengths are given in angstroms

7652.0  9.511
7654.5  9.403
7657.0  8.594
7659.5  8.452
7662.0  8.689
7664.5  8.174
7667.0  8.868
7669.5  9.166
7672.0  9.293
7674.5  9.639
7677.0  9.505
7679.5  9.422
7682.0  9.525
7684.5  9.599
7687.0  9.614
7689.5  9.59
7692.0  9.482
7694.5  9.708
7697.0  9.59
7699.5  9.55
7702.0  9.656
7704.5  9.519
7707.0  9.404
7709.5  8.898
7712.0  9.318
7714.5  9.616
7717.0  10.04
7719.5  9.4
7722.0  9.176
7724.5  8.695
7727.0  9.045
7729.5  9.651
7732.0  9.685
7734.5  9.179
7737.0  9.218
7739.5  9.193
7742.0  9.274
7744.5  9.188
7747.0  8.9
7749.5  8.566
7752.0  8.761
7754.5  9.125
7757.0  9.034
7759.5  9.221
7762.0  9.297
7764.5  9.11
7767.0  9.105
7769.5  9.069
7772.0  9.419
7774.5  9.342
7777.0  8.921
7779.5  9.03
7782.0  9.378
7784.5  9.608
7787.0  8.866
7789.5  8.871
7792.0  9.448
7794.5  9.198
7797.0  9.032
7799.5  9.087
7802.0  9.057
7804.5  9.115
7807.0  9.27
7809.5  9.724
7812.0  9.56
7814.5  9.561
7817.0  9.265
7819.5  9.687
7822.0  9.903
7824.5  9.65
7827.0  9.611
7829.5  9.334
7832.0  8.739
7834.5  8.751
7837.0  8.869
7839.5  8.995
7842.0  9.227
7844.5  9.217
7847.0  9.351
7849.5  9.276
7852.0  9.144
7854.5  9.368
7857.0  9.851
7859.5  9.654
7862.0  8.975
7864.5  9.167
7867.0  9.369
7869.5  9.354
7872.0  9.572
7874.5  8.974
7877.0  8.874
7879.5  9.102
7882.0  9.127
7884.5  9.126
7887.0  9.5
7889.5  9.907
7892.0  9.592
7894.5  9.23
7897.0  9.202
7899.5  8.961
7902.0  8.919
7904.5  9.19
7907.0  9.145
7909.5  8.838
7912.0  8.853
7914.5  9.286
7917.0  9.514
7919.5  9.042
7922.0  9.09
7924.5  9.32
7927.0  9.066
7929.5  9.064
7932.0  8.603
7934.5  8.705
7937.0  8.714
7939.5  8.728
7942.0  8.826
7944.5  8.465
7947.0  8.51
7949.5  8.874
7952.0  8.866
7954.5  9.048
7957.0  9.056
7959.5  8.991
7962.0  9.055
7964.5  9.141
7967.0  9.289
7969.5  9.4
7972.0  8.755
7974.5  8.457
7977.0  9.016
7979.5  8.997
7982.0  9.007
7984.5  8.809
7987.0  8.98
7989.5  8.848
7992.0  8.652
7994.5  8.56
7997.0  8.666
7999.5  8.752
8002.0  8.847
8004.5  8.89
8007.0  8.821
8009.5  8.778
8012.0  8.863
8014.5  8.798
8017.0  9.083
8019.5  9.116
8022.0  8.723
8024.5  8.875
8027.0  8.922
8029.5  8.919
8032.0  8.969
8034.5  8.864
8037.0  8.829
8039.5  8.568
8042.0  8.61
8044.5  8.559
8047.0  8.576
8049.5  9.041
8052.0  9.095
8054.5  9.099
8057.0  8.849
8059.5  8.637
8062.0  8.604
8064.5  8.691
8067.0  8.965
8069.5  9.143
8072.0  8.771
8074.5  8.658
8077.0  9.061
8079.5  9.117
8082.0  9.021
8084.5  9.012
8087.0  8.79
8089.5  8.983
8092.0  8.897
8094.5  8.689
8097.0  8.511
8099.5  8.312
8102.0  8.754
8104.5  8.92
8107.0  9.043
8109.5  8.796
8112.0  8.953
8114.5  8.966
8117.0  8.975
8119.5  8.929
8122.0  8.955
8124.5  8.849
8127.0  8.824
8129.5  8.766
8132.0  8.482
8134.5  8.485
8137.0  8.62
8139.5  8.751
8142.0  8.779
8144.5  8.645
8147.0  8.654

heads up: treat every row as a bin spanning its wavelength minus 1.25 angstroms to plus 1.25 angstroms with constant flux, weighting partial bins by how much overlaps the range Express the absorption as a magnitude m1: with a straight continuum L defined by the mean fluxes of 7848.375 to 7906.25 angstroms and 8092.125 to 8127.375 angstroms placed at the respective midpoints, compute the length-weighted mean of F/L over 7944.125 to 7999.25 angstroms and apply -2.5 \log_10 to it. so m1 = 0.02 mag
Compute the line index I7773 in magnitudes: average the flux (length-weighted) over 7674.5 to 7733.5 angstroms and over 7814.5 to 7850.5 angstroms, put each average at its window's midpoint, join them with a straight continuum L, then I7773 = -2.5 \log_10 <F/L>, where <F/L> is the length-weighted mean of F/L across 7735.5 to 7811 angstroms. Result 0.03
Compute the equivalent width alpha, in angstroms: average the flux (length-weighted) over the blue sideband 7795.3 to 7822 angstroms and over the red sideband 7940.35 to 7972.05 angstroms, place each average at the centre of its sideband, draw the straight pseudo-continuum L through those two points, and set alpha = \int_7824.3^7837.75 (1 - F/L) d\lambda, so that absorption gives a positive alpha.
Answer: 0.2 angstroms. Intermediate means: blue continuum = 9.36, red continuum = 8.95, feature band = 9.13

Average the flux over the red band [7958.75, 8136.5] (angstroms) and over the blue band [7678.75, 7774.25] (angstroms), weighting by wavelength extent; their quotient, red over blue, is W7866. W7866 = 1.0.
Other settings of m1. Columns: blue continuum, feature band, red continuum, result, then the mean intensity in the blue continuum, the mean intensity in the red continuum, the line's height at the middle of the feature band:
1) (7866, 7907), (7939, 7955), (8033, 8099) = 0.04 mag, 9.25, 8.83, 9.1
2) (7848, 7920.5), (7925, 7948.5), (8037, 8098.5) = 0.04 mag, 9.25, 8.83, 9.13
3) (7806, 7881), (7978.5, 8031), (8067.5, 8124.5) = 0.02 mag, 9.31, 8.88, 9.03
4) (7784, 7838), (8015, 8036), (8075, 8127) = 0.01 mag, 9.28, 8.87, 8.98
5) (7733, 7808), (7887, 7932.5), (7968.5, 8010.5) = -0.03 mag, 9.13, 8.83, 8.94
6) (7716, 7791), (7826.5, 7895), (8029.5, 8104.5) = -0.02 mag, 9.18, 8.82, 9.05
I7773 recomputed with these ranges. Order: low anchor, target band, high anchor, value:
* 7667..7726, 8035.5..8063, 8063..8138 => 0.02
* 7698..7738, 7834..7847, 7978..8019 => 0.01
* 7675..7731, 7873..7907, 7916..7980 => -0.02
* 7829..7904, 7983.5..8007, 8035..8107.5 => 0.02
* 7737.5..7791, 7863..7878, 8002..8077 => -0.03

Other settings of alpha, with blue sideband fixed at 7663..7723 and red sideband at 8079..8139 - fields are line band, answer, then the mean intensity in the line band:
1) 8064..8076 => 0.01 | 8.86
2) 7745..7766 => 0.69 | 9.01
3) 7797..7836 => -0.47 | 9.34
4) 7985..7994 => 0.18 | 8.8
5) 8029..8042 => 0.17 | 8.8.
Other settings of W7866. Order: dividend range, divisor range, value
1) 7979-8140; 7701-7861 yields 0.95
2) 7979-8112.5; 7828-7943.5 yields 0.97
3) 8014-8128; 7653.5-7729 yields 0.95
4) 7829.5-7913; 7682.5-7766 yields 0.99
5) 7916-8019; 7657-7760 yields 0.96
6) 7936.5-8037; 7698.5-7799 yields 0.96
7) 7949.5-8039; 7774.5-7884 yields 0.96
